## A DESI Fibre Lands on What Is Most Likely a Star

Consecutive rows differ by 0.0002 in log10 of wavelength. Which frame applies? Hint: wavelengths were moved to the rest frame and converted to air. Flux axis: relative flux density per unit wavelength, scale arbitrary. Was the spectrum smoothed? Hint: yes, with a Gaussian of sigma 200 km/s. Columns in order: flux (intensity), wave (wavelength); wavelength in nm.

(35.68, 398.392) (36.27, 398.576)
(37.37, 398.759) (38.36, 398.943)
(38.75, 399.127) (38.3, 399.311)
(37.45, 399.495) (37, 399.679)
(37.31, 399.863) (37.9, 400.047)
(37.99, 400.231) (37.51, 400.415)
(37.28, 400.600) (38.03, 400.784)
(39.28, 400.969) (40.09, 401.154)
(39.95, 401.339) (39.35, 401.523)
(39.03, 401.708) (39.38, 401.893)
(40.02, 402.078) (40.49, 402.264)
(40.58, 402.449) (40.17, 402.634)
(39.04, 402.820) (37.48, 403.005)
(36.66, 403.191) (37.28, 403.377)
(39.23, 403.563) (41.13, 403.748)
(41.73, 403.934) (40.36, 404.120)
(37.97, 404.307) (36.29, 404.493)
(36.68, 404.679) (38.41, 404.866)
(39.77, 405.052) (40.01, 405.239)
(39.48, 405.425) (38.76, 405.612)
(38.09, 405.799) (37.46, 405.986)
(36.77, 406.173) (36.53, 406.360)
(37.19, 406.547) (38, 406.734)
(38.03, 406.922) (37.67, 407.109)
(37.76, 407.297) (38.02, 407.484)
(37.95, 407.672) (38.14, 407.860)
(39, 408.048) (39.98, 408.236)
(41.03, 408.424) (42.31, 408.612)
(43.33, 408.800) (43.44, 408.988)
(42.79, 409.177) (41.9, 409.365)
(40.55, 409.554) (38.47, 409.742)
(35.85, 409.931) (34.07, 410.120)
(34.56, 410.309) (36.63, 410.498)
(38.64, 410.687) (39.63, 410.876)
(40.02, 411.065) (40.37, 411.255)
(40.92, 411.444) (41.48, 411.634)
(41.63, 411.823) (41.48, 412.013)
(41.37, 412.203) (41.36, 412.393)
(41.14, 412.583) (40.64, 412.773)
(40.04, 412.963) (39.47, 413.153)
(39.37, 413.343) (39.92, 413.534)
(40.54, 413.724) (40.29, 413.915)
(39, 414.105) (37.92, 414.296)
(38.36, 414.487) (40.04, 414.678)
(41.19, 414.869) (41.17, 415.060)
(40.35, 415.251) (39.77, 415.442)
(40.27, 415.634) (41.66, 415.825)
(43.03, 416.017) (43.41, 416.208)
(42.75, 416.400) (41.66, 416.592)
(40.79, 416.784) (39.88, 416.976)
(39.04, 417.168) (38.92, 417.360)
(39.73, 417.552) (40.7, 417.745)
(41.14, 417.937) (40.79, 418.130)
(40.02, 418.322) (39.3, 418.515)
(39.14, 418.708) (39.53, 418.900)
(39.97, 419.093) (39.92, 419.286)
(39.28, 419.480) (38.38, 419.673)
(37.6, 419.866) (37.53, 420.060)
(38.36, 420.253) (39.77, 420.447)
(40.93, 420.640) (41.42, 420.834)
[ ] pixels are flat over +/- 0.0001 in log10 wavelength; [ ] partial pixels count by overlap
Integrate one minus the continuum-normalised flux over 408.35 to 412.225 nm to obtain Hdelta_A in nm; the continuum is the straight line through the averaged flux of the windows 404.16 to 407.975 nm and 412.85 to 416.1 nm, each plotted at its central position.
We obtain -0.09 nm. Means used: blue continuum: 38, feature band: 40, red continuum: 40.1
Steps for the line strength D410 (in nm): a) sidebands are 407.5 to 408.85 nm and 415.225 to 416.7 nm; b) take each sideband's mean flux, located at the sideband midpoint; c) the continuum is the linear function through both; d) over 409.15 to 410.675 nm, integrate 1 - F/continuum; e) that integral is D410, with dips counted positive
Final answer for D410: 0.09 nm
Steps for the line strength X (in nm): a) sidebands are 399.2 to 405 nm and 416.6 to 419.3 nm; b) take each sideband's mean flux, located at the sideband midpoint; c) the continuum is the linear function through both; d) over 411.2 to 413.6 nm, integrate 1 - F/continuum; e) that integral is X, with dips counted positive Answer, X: -0.07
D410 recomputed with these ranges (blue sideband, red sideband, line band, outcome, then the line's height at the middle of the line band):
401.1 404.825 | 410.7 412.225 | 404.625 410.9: 0.20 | 40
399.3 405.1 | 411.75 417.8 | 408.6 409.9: -0.06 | 39.7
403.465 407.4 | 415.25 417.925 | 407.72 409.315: -0.08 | 39.1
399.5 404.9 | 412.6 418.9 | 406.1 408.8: 0.05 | 39.3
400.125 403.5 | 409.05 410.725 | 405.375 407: 0.03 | 38.5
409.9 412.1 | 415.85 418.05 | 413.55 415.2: 0.01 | 40.1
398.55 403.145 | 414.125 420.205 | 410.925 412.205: -0.05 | 39.6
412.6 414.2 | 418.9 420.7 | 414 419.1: -0.11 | 39.5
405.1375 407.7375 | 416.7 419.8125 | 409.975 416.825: -0.19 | 39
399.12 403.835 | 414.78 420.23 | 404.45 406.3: 0.04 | 39.1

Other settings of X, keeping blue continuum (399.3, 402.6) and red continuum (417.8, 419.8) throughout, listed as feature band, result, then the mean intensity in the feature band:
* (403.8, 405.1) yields 0.01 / 38.8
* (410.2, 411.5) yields 0.02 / 38.6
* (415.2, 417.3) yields -0.08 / 41.1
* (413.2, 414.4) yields 0.00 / 39.5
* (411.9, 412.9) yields -0.05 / 41.1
